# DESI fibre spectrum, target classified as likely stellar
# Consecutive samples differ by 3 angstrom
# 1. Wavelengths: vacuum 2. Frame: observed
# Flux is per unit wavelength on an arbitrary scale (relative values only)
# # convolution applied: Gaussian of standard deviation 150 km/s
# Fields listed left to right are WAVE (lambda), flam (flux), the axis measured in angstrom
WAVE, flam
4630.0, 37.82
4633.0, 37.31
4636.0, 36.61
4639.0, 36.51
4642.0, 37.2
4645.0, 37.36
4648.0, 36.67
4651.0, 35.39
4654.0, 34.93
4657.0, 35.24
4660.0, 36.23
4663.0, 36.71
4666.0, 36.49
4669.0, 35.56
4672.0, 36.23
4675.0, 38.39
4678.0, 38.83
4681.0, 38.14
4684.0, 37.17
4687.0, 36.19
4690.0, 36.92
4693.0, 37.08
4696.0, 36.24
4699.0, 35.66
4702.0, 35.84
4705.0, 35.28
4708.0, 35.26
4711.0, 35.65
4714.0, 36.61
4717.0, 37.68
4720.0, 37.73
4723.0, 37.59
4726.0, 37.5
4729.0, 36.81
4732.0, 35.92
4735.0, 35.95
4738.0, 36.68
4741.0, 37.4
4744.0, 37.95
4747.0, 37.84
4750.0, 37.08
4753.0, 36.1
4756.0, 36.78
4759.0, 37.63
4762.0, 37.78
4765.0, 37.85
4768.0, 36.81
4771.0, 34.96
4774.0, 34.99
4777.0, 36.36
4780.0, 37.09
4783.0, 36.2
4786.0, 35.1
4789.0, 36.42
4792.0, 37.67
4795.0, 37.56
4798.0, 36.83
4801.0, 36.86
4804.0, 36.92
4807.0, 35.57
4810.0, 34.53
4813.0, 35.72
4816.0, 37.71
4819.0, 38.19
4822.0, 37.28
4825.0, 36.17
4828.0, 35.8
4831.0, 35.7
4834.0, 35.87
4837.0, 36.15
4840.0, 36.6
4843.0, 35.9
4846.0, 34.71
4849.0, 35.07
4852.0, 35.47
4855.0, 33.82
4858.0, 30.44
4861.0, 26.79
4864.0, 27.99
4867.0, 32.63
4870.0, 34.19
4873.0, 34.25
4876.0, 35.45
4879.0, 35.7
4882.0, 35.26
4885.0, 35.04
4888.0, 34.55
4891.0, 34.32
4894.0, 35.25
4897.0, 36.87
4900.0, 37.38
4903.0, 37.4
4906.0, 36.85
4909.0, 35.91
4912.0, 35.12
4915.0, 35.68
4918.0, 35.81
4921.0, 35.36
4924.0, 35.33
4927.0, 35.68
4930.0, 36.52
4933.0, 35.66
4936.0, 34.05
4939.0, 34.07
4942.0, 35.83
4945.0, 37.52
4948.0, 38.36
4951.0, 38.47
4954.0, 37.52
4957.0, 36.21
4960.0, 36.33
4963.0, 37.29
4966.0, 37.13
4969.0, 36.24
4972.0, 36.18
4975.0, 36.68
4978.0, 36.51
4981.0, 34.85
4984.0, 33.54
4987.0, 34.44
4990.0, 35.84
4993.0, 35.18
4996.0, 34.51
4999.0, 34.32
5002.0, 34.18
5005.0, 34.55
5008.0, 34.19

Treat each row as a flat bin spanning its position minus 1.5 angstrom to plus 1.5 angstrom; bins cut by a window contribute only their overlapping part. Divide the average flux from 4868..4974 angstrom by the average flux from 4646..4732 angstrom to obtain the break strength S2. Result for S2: 0.98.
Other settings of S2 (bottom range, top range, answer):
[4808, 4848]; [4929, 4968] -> 1.01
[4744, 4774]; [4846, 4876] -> 0.88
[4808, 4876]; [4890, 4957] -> 1.04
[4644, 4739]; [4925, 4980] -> 1.00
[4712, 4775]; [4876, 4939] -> 0.96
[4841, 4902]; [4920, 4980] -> 1.07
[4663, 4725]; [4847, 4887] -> 0.91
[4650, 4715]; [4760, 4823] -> 1.01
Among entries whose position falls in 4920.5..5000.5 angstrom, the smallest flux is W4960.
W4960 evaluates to 33.54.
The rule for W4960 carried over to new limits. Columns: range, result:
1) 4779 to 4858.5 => 30.44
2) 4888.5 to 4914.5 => 34.32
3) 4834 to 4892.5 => 26.79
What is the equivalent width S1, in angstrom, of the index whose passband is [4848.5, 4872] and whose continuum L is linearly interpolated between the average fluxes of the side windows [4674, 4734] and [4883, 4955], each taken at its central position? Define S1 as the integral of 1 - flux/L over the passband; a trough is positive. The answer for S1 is 2.8 angstrom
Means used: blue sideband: 36.8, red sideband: 36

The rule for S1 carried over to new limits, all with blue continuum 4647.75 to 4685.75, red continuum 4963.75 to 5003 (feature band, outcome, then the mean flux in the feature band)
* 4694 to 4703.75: 0.1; 36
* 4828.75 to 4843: 0.0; 36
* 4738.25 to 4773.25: -0.7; 37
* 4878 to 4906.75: -0.1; 35.8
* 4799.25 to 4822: -0.3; 36.6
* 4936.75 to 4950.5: -0.4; 36.5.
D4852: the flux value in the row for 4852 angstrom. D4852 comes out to 35.47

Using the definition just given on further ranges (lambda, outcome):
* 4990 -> 35.84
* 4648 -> 36.67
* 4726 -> 37.5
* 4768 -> 36.81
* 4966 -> 37.13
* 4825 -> 36.17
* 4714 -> 36.61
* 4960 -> 36.33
